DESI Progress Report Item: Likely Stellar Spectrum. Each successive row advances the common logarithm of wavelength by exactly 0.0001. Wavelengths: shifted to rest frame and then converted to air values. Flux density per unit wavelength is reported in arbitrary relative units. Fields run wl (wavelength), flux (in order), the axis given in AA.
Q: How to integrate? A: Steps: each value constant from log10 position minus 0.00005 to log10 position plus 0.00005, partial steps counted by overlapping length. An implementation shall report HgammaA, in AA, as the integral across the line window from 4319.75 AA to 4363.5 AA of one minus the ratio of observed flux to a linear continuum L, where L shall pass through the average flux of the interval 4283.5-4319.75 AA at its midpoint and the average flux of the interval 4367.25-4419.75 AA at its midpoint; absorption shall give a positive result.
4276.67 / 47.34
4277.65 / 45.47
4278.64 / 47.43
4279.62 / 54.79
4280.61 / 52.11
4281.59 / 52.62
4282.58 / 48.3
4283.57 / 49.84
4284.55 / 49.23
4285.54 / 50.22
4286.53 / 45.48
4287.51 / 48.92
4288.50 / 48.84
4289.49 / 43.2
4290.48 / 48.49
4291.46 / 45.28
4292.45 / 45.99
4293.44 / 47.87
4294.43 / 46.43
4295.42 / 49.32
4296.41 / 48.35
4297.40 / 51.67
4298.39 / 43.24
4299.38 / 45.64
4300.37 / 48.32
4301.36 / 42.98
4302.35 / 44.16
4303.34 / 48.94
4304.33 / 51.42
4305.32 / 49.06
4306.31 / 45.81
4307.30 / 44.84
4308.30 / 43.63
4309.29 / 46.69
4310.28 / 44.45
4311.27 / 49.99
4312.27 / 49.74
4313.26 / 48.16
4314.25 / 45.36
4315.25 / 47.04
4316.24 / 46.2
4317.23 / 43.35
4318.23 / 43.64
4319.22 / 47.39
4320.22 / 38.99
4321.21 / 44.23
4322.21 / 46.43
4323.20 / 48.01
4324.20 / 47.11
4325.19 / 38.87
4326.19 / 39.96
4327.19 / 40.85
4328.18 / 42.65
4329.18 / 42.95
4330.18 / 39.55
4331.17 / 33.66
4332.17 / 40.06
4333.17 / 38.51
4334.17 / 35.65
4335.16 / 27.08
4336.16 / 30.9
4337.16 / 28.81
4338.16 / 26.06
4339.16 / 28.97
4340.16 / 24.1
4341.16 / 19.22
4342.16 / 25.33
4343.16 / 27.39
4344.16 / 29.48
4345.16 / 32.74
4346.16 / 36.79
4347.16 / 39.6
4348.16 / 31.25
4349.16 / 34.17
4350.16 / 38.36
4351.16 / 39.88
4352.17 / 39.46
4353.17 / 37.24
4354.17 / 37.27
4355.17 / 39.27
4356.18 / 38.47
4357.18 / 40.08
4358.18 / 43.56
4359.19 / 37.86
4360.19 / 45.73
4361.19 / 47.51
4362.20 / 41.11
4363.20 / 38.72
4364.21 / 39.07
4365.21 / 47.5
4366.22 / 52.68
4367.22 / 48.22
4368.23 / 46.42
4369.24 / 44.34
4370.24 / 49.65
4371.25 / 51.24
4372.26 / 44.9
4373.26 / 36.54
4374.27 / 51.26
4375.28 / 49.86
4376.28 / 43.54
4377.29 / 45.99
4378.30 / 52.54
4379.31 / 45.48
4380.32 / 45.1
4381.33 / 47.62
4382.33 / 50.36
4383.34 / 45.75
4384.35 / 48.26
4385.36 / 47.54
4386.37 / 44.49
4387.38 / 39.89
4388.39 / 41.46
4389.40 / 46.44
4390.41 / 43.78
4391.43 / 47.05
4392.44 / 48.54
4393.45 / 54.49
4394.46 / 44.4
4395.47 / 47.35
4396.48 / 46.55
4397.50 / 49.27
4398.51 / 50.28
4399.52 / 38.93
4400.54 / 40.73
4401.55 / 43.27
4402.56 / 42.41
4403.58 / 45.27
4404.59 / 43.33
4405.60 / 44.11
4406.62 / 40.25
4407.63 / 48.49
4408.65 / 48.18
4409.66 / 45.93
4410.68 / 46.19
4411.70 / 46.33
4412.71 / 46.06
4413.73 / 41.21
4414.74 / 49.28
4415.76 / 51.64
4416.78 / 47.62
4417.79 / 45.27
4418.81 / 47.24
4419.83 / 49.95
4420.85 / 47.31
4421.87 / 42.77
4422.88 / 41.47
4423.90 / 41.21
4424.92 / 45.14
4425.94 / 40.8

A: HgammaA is 9.12 AA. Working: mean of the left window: 47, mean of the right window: 46.2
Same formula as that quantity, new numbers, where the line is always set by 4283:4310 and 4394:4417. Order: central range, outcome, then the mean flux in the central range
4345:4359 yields 2.56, 37.8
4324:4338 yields 2.86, 37.1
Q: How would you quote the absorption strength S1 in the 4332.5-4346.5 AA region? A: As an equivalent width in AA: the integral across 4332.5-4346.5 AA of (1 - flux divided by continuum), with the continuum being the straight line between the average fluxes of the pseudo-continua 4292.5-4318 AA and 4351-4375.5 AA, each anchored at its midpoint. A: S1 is 4.82 AA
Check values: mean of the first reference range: 46.8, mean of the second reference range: 43.5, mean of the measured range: 29.4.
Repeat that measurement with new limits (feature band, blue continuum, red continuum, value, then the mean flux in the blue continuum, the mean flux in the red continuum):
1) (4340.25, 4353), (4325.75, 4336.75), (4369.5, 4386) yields 2.5 AA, 37.4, 47.2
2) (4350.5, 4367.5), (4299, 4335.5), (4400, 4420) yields 1.1 AA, 43.9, 45.6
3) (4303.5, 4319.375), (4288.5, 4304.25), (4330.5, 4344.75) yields -2.4 AA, 46.8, 29.8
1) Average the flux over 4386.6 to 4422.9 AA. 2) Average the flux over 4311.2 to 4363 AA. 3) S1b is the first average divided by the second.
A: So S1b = 1.19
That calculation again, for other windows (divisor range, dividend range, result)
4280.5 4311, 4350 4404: 0.94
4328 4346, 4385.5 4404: 1.43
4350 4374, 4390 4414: 1.06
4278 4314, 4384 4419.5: 0.96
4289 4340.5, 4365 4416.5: 1.08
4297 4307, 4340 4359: 0.74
